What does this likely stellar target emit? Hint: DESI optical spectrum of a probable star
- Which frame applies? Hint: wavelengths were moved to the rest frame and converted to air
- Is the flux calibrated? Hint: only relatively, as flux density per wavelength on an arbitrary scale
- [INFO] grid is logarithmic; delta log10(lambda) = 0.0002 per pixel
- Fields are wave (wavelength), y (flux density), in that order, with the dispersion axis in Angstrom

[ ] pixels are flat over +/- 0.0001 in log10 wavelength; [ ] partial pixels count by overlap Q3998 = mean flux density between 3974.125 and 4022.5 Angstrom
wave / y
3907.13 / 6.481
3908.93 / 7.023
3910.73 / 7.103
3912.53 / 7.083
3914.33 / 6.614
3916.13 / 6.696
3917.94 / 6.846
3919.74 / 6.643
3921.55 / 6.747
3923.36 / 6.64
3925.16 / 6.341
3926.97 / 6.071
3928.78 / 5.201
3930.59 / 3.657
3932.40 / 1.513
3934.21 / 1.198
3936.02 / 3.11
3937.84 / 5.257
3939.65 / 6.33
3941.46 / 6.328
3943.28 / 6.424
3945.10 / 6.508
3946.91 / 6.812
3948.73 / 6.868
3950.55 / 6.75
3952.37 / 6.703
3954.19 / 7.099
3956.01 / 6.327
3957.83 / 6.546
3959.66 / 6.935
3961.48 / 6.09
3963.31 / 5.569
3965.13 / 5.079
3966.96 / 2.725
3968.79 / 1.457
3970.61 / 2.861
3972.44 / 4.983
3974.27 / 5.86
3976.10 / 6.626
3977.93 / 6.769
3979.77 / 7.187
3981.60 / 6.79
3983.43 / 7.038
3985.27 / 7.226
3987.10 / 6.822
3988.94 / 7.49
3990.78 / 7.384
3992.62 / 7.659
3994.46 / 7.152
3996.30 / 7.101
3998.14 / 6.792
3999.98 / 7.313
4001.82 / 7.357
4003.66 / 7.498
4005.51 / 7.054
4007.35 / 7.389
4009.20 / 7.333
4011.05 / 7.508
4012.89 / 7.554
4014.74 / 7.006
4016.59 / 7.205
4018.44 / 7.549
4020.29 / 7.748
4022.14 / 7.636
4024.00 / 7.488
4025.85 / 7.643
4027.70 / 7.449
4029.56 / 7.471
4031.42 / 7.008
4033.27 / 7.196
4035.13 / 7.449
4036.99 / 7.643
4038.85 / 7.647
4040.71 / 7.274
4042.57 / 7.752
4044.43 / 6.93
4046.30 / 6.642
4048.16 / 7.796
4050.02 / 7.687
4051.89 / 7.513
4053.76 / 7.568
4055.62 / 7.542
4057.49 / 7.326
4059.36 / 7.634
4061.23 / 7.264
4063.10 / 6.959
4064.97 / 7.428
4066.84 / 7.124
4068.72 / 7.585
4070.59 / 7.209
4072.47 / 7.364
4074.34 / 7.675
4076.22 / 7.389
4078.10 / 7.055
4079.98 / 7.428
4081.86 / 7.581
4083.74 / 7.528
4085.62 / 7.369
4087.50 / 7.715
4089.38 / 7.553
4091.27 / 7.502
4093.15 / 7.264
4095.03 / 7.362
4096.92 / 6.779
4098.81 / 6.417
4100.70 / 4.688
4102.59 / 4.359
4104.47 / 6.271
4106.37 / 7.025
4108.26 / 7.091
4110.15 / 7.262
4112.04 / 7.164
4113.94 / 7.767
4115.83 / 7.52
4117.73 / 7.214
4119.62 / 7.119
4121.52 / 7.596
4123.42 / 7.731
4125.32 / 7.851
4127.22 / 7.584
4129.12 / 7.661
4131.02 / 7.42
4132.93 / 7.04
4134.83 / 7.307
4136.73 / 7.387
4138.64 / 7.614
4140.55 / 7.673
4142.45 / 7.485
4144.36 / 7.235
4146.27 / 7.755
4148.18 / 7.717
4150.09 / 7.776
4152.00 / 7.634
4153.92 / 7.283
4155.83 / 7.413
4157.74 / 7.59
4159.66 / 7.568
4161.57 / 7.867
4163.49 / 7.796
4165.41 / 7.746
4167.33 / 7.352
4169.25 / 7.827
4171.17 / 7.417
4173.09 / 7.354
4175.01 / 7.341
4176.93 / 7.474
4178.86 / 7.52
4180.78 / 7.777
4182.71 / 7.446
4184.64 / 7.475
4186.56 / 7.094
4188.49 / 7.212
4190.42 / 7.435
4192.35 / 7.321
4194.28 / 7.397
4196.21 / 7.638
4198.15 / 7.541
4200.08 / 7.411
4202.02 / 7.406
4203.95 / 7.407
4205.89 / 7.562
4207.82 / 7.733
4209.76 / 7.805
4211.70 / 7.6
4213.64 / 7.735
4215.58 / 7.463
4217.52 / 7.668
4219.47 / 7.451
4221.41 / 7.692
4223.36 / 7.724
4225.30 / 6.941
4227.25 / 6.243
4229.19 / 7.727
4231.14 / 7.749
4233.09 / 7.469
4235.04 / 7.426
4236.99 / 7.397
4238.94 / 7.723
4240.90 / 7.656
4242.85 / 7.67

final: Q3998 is 7.2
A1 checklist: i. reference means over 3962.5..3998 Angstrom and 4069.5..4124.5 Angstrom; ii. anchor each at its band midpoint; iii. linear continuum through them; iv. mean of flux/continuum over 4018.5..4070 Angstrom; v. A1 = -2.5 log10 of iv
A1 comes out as -0.13 mag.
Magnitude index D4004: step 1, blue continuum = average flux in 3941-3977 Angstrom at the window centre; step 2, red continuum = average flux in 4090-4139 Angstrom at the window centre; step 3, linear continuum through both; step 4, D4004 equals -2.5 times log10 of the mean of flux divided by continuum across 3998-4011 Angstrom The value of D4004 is -0.19 mag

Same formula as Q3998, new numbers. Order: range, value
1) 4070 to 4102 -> 7.14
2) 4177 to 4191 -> 7.42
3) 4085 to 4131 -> 7.08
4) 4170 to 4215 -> 7.49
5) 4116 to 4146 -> 7.47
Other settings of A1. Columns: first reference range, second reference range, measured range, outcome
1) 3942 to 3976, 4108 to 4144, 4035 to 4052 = -0.133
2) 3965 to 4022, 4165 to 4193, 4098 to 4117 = 0.089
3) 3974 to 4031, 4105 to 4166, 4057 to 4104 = 0.044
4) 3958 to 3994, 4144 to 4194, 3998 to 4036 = -0.174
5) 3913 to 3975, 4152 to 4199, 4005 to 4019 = -0.201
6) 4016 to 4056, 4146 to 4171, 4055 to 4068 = 0.024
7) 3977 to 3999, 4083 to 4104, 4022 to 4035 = -0.064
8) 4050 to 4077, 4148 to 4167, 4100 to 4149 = 0.054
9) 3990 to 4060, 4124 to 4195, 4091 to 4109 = 0.161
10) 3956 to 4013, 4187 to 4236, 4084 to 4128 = -0.013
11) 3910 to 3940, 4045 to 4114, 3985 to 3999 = -0.166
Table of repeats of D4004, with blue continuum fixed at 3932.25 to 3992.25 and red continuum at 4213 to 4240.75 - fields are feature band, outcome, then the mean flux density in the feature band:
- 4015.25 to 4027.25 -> -0.22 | 7.52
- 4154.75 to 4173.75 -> -0.08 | 7.6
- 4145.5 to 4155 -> -0.10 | 7.63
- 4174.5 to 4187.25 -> -0.04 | 7.46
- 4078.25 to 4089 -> -0.15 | 7.49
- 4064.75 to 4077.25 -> -0.14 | 7.39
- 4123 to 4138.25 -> -0.10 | 7.49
